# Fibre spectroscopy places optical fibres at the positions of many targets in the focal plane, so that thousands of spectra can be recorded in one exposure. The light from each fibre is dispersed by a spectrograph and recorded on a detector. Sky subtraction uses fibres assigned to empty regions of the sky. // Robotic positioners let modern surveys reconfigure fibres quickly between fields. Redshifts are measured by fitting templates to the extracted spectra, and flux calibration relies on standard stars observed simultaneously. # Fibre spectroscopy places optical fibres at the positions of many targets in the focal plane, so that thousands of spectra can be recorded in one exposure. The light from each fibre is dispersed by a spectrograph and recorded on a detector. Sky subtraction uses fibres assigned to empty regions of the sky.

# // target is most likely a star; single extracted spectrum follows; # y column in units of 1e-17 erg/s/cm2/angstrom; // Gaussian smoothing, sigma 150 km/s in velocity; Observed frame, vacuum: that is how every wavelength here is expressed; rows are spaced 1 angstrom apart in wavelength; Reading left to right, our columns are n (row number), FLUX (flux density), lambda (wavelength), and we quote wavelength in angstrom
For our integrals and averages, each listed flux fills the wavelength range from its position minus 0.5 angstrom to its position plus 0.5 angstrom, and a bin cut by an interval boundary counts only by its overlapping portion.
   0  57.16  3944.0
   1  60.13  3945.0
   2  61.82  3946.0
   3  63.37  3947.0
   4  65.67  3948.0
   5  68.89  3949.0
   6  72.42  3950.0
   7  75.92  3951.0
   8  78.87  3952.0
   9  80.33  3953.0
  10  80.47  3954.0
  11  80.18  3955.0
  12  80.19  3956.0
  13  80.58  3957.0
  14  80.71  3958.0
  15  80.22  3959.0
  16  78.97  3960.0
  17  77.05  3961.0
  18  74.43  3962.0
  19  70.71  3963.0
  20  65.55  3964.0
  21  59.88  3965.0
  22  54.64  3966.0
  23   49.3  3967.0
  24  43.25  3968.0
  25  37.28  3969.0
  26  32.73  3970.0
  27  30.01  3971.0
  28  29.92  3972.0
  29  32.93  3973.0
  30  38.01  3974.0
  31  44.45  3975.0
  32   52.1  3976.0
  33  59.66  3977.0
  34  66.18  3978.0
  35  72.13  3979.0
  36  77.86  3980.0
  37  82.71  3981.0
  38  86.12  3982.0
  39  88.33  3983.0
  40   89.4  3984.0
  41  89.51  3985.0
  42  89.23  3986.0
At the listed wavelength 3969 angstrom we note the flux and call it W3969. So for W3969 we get 37.28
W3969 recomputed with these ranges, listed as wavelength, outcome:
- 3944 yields 57.16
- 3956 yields 80.19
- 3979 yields 72.13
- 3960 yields 78.97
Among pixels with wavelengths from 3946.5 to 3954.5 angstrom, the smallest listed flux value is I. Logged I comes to 63.37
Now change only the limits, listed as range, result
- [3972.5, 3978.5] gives 32.93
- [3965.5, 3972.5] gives 29.92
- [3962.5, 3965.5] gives 59.88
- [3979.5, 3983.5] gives 77.86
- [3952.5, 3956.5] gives 80.18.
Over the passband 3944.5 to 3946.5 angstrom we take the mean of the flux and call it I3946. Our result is 61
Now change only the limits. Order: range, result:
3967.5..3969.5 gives 40.3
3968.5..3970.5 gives 35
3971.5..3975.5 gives 36.3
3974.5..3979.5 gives 58.9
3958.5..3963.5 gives 76.3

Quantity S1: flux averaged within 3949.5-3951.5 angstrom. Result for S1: 74.2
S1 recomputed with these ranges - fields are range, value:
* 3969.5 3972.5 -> 30.9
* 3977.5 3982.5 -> 77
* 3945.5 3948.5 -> 63.6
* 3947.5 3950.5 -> 69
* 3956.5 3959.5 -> 80.5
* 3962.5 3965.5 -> 65.4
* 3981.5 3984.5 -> 88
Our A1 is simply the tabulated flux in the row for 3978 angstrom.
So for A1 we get 66.18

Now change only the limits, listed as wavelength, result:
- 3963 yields 70.71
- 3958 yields 80.71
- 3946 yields 61.82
